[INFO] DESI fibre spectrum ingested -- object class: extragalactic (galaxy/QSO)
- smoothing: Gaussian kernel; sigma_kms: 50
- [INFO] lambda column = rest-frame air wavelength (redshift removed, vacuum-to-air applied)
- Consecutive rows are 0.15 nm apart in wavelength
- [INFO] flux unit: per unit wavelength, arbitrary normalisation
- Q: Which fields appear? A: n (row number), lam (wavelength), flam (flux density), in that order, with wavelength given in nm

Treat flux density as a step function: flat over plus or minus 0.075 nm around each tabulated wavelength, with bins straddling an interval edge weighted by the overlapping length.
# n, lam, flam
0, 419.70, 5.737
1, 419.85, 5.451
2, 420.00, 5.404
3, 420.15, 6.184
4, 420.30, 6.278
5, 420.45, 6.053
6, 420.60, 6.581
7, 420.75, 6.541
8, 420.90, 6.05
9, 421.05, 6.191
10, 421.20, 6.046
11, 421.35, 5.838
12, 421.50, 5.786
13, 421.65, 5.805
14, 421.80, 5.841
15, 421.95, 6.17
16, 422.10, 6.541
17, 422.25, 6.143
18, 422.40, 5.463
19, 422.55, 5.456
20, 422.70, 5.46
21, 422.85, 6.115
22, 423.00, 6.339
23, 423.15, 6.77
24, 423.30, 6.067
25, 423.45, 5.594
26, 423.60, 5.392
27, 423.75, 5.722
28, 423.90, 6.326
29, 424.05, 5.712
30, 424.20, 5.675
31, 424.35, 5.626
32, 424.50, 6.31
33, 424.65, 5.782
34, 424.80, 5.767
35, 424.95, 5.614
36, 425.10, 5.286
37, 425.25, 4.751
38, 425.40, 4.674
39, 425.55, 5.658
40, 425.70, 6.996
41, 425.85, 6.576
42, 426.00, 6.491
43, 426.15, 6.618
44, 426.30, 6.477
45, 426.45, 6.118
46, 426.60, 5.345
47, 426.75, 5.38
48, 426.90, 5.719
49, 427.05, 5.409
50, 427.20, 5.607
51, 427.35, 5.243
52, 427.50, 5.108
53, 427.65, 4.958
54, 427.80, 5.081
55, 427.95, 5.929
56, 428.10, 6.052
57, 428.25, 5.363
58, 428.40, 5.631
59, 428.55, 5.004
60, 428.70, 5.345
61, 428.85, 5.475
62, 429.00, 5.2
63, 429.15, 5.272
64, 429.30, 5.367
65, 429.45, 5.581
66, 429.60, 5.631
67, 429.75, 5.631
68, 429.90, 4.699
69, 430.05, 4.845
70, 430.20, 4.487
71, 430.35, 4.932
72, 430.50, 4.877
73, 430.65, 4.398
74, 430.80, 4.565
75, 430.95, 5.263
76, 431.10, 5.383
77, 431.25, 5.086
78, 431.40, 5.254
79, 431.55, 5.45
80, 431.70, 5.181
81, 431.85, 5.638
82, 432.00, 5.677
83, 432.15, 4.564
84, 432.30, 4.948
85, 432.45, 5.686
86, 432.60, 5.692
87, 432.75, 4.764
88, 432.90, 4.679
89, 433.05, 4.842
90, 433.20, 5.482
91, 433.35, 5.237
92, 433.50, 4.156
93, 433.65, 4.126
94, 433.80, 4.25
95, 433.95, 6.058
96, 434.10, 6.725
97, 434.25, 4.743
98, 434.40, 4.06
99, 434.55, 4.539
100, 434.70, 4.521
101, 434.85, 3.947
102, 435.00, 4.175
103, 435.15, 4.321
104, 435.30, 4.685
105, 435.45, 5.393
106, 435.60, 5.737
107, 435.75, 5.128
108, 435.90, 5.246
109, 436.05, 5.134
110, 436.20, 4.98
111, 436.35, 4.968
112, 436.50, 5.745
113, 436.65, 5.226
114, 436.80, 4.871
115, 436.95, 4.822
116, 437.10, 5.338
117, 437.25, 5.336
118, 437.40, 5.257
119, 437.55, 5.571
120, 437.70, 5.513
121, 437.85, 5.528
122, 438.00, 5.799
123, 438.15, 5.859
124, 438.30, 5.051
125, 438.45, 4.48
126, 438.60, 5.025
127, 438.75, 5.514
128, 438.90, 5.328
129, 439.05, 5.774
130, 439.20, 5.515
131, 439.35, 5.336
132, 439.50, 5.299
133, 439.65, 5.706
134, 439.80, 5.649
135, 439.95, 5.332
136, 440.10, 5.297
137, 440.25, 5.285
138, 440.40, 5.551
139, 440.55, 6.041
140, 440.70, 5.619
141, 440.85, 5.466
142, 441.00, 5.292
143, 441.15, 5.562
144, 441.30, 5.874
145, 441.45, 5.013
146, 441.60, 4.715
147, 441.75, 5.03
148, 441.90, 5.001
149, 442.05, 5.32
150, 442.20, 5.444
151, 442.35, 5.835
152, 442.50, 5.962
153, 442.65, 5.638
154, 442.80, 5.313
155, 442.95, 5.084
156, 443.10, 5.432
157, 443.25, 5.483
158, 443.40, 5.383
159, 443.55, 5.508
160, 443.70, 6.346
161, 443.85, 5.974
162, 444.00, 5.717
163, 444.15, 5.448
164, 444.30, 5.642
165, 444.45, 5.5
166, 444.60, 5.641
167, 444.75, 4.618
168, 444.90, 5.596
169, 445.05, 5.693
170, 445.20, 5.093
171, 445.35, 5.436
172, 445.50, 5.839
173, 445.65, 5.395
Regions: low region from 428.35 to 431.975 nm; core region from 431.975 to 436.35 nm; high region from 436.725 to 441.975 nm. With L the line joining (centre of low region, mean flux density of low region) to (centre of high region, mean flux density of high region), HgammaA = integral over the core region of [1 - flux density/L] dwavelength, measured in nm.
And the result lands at 0.264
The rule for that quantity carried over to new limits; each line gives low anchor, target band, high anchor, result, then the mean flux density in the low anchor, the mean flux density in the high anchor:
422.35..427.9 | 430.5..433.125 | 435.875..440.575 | 0.20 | 5.75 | 5.35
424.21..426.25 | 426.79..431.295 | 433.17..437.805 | 0.25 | 5.86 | 5.01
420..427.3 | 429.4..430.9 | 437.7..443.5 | 0.20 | 5.92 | 5.42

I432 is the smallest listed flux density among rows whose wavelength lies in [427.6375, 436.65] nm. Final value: 3.947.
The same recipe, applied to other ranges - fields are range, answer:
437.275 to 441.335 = 4.48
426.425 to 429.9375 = 4.699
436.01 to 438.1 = 4.822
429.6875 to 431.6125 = 4.398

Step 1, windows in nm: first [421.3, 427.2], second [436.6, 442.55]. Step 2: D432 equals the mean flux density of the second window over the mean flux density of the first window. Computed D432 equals 0.9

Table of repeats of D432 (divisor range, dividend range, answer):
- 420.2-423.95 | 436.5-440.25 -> 0.89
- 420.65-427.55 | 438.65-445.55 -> 0.93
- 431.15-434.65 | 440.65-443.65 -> 1.06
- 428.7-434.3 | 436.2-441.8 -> 1.04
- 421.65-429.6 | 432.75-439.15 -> 0.89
